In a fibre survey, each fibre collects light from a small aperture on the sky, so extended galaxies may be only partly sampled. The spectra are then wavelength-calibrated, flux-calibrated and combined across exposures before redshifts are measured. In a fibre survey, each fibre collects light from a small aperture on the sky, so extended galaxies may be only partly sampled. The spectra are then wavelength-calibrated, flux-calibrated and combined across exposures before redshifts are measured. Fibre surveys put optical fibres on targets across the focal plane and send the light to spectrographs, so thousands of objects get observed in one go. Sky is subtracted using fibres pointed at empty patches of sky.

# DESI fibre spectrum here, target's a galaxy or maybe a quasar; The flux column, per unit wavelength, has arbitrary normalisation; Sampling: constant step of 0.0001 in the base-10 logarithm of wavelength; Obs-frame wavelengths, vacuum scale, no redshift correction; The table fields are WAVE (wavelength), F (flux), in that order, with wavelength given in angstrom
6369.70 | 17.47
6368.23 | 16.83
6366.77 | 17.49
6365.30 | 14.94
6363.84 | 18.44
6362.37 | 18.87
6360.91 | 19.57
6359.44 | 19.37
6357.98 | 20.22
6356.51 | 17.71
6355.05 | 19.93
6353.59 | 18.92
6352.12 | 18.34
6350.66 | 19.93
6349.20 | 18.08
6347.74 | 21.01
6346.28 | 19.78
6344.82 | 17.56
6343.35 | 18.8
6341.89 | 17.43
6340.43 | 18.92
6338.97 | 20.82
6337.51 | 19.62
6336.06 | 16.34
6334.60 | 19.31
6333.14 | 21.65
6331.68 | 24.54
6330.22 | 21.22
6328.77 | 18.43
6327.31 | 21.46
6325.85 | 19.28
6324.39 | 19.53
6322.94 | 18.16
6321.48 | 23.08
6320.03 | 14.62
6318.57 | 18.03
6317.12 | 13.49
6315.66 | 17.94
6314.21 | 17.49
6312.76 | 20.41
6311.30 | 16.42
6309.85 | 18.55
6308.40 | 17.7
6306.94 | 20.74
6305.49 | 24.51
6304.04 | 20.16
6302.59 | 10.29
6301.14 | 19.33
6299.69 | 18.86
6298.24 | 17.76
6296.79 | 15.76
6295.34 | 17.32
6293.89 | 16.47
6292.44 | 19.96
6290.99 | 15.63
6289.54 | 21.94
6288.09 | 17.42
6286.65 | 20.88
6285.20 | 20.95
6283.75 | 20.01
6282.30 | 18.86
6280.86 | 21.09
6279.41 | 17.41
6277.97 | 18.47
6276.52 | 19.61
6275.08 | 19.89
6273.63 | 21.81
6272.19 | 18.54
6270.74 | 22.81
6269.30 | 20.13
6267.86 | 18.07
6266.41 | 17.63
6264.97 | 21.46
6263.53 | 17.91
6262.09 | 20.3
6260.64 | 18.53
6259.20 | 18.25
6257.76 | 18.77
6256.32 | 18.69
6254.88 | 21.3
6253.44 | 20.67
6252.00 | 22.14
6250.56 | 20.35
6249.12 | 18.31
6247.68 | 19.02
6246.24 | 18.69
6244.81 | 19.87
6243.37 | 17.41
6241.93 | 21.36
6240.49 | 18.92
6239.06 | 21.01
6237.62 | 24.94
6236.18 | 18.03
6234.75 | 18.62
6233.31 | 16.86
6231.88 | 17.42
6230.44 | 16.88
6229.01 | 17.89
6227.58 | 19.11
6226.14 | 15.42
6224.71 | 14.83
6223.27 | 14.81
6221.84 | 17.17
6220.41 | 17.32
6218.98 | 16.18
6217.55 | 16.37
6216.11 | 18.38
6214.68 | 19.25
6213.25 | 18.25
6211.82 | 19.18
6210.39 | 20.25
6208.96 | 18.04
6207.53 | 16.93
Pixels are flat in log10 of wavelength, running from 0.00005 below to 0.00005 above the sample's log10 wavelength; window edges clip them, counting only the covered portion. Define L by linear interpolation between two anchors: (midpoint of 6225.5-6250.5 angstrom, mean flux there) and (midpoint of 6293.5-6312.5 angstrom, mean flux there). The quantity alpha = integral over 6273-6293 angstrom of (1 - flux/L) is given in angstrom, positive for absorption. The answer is -1.3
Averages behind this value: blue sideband 18.9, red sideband 18.1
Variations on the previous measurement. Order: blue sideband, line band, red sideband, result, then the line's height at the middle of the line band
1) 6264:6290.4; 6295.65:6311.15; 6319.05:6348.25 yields 1.1 angstrom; 19.7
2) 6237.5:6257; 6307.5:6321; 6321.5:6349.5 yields 1.7 angstrom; 19.8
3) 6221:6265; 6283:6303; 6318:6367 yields 0.9 angstrom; 19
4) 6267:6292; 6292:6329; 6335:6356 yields 1.9 angstrom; 19.3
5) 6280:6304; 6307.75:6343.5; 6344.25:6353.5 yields -0.2 angstrom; 18.8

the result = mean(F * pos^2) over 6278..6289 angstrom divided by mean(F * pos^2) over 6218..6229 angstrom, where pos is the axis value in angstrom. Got 1.20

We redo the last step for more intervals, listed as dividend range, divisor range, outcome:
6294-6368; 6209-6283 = 1.02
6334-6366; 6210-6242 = 1.08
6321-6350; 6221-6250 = 1.11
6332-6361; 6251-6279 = 1.00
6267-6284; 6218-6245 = 1.11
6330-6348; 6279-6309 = 1.07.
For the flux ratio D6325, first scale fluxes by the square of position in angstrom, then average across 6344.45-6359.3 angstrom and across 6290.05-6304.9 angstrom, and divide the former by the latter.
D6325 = 1.1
